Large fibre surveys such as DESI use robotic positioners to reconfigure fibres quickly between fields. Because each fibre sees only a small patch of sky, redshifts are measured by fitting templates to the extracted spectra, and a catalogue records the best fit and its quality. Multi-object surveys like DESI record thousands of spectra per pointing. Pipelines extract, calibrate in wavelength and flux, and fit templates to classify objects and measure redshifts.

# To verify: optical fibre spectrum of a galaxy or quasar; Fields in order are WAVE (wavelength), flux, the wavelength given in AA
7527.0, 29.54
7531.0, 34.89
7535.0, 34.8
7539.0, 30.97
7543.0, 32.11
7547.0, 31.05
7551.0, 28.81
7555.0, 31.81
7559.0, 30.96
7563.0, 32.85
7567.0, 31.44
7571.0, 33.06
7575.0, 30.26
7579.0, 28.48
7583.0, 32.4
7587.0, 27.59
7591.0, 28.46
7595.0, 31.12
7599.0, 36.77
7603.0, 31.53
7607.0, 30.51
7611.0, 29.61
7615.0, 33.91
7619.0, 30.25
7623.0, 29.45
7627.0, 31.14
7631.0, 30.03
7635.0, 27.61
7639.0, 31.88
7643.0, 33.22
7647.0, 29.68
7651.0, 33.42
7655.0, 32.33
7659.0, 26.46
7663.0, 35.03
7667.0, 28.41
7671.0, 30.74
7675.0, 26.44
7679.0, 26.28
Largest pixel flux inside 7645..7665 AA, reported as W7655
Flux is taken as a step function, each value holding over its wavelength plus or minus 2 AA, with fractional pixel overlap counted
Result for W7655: 35.03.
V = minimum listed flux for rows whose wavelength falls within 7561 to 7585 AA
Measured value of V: 28.48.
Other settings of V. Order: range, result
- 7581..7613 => 27.59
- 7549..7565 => 28.81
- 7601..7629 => 29.45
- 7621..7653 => 27.61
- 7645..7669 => 26.46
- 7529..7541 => 30.97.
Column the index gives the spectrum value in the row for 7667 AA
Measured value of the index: 28.41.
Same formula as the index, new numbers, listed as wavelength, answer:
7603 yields 31.53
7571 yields 33.06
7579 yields 28.48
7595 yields 31.12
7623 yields 29.45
